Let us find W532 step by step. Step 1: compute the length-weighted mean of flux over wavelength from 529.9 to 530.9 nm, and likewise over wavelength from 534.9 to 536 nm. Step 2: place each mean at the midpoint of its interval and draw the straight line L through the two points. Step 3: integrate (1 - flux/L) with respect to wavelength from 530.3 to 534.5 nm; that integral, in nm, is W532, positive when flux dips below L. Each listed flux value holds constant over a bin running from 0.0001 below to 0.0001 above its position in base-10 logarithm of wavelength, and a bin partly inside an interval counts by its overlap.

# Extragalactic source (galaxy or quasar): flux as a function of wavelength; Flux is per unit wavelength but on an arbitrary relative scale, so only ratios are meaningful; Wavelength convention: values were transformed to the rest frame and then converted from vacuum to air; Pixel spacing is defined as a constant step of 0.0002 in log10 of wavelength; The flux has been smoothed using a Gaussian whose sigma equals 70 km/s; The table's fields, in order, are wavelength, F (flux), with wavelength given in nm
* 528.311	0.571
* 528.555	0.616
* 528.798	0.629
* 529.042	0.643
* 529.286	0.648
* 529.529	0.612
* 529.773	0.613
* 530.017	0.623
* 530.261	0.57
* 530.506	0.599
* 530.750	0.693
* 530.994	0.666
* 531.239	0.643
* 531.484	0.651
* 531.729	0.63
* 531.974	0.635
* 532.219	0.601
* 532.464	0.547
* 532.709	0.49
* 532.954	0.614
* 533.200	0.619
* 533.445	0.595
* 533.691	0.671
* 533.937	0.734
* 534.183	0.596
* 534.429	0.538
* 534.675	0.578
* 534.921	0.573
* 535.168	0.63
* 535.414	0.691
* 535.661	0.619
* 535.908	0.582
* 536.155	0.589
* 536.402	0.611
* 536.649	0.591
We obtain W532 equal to 0.03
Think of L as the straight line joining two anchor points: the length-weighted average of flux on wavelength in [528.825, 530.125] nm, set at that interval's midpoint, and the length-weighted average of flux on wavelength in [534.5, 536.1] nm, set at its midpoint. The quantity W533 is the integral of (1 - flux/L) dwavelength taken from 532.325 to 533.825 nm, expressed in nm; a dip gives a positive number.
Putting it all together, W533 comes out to 0.06 nm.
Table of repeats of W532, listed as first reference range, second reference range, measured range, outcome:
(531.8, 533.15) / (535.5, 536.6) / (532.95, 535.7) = -0.14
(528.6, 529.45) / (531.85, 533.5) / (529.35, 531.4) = -0.04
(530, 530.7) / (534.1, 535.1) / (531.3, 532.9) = -0.01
